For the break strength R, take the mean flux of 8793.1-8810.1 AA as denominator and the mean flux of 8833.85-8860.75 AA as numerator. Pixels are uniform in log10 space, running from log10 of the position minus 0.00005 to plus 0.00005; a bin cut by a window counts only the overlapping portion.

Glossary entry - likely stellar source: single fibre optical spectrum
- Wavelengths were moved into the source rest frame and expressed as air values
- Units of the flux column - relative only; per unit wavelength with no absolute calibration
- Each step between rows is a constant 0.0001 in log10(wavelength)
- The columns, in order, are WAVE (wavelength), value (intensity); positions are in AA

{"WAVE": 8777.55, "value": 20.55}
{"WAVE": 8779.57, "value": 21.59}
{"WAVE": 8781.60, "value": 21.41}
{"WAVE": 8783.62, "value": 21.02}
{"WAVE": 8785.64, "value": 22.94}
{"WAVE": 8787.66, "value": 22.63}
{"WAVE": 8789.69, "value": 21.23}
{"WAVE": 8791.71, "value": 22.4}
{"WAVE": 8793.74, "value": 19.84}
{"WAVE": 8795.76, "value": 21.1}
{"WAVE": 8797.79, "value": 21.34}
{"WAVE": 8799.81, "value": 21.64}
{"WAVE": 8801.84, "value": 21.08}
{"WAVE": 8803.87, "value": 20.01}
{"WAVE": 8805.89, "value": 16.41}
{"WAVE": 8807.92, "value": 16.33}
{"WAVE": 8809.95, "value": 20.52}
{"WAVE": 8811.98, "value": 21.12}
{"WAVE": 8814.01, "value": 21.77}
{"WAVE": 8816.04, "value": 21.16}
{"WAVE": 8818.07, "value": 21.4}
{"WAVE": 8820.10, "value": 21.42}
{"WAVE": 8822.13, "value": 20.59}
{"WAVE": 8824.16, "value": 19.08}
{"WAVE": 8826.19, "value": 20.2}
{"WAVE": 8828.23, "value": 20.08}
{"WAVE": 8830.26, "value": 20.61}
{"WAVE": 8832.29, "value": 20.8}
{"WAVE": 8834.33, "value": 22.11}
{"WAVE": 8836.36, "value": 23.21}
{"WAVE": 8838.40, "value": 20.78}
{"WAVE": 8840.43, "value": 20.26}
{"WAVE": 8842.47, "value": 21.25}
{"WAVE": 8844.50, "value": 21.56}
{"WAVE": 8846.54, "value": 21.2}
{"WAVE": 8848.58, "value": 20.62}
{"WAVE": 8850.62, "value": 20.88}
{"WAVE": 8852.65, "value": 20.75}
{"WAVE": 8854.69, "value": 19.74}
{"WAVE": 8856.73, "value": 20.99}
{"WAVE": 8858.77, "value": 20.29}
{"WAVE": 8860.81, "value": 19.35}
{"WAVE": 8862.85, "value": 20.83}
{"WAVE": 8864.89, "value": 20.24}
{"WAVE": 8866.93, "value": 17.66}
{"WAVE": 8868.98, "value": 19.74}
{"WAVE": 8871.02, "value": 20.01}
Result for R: 1.06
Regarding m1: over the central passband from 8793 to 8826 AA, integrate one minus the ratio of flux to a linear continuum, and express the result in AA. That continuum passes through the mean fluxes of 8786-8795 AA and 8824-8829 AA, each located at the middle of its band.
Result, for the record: 0.6 AA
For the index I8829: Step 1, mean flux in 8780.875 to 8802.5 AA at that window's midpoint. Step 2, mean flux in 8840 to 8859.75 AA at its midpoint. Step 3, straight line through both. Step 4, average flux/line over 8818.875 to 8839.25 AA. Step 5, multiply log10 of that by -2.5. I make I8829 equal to 0.01 mag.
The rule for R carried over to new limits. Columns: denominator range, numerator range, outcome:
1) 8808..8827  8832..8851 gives 1.03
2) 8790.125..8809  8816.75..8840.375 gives 1.04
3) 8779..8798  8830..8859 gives 0.98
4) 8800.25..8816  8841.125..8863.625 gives 1.05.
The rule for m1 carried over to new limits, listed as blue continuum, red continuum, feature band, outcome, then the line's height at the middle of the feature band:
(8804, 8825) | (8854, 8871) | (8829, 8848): -1.29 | 19.9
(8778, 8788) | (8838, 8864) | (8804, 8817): 1.07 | 21.3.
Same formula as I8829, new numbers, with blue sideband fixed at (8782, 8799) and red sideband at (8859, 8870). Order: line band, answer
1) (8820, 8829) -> 0.027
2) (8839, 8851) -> -0.044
